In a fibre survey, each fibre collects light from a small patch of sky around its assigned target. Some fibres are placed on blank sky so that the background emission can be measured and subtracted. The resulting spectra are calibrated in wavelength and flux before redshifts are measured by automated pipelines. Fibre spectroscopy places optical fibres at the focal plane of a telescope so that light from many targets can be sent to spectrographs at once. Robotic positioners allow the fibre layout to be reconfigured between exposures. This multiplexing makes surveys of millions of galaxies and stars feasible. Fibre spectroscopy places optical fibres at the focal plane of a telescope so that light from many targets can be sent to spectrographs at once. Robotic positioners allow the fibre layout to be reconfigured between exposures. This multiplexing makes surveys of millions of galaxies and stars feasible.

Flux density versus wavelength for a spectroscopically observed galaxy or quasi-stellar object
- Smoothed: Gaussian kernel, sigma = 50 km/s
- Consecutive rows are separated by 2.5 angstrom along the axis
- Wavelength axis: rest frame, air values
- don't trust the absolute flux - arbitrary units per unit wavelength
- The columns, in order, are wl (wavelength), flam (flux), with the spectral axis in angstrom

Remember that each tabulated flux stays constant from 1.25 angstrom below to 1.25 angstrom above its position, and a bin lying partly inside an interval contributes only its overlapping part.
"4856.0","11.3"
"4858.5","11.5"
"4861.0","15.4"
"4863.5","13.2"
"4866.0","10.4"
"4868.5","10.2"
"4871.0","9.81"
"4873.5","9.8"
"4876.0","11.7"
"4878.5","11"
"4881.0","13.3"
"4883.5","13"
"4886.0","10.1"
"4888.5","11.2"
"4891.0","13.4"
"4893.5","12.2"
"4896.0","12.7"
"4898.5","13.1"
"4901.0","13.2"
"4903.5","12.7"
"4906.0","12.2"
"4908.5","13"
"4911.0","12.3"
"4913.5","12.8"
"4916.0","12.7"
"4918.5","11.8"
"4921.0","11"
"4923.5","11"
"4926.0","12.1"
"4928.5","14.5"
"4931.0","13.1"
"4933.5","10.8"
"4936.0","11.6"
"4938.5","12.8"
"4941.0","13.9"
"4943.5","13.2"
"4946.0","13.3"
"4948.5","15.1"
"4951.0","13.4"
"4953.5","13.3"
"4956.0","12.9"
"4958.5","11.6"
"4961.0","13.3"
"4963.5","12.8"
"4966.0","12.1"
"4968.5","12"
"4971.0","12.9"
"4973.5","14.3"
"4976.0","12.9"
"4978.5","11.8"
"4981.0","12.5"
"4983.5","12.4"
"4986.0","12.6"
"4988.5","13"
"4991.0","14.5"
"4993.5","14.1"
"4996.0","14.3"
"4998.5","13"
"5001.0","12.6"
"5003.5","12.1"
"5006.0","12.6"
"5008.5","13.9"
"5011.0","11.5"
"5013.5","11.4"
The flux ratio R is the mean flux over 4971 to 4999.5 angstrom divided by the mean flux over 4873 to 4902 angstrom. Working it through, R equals 1.09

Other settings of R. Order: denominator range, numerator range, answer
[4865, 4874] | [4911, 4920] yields 1.23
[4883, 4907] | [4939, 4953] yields 1.11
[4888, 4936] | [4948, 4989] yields 1.03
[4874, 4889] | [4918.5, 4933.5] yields 1.04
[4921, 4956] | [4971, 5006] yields 1.02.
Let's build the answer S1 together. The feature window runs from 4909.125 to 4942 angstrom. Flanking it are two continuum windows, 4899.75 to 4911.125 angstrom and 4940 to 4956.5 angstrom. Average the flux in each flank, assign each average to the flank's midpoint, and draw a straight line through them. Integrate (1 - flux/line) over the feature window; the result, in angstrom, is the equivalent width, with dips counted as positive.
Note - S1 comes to 2.0 angstrom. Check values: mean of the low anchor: 12.7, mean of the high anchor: 13.6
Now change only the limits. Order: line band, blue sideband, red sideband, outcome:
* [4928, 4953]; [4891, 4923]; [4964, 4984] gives -1.2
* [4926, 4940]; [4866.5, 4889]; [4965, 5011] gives -0.6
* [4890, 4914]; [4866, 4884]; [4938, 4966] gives -1.8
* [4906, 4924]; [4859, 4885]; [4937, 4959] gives 0.7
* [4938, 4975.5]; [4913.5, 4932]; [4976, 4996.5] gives -1.2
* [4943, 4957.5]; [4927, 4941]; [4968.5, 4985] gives -0.9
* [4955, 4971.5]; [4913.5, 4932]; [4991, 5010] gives 0.4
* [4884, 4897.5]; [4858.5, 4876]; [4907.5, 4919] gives 0.0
